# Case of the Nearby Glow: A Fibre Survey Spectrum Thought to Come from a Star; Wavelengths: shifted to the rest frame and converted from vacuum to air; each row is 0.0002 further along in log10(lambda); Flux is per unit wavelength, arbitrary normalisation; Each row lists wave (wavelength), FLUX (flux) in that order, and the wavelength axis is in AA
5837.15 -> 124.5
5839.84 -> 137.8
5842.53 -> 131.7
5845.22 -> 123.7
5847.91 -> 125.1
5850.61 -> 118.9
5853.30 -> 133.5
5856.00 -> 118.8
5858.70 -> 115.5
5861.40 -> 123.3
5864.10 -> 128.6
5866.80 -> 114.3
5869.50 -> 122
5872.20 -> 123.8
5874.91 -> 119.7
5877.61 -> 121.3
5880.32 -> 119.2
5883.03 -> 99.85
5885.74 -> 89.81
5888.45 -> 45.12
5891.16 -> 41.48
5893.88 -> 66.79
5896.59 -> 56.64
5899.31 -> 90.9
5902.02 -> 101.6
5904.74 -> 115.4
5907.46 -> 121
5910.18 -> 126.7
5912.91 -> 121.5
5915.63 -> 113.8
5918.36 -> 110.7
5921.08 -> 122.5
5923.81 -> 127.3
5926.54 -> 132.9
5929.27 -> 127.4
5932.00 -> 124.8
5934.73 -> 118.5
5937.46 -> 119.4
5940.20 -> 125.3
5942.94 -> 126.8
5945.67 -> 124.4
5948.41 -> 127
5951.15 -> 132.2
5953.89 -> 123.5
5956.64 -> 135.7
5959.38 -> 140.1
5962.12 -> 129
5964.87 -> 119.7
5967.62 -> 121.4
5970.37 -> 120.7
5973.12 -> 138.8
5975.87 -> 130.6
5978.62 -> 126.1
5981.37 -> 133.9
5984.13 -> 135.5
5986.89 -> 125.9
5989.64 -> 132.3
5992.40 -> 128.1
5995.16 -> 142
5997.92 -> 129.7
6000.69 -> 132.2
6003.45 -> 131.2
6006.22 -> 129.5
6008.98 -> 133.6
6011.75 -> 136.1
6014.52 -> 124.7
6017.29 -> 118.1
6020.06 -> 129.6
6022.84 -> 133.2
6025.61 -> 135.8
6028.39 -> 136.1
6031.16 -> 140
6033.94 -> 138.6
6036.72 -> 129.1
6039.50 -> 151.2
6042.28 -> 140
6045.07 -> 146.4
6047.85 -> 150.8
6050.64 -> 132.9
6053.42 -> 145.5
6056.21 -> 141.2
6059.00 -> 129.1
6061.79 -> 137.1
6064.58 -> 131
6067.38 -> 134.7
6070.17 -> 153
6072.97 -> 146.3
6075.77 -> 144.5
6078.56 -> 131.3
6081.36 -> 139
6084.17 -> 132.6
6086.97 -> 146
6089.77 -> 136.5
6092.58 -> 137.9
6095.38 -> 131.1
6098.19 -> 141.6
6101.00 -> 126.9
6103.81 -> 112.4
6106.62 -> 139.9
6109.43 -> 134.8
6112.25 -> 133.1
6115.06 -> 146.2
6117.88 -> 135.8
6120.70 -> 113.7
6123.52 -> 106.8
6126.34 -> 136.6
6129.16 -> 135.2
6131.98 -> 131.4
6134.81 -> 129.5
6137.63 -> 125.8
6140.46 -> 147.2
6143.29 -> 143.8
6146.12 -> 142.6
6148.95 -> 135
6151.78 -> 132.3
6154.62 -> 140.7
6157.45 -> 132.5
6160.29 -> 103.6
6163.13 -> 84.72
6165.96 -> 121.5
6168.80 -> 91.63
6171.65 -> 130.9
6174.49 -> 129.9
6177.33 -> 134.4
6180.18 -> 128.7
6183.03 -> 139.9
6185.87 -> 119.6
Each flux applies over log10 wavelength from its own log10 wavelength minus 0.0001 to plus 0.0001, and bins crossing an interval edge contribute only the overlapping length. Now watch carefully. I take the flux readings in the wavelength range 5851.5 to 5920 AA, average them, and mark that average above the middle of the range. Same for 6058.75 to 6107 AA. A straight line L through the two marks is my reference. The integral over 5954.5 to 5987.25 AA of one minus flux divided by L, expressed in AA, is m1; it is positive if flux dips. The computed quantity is -3.0 AA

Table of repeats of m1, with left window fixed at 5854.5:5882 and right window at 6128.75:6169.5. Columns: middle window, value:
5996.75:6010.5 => -0.9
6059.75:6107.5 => -4.2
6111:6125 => -0.1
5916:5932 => -0.2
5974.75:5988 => -0.8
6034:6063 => -3.7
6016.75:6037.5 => -1.5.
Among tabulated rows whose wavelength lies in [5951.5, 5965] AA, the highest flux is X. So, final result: 140.1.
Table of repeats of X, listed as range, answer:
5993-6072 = 153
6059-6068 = 137.1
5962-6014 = 142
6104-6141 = 147.2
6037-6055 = 151.2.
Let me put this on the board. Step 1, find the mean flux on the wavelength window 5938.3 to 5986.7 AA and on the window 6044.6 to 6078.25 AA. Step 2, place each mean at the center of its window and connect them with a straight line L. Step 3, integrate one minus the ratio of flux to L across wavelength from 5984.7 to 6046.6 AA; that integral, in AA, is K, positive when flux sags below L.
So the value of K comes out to 0.6 AA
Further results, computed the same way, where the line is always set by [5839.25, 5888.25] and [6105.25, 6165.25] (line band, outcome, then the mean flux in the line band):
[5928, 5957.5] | -1.0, 126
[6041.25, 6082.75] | -4.4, 140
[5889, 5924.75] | 6.1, 99.7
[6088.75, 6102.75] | -0.6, 134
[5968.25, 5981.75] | -0.7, 129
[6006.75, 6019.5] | -0.4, 128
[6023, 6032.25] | -0.8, 137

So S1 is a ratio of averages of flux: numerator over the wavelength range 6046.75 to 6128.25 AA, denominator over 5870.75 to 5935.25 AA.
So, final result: 1.28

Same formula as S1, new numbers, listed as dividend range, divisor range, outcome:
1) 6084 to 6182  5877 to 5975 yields 1.14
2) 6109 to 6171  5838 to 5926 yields 1.15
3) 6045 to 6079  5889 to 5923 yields 1.43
